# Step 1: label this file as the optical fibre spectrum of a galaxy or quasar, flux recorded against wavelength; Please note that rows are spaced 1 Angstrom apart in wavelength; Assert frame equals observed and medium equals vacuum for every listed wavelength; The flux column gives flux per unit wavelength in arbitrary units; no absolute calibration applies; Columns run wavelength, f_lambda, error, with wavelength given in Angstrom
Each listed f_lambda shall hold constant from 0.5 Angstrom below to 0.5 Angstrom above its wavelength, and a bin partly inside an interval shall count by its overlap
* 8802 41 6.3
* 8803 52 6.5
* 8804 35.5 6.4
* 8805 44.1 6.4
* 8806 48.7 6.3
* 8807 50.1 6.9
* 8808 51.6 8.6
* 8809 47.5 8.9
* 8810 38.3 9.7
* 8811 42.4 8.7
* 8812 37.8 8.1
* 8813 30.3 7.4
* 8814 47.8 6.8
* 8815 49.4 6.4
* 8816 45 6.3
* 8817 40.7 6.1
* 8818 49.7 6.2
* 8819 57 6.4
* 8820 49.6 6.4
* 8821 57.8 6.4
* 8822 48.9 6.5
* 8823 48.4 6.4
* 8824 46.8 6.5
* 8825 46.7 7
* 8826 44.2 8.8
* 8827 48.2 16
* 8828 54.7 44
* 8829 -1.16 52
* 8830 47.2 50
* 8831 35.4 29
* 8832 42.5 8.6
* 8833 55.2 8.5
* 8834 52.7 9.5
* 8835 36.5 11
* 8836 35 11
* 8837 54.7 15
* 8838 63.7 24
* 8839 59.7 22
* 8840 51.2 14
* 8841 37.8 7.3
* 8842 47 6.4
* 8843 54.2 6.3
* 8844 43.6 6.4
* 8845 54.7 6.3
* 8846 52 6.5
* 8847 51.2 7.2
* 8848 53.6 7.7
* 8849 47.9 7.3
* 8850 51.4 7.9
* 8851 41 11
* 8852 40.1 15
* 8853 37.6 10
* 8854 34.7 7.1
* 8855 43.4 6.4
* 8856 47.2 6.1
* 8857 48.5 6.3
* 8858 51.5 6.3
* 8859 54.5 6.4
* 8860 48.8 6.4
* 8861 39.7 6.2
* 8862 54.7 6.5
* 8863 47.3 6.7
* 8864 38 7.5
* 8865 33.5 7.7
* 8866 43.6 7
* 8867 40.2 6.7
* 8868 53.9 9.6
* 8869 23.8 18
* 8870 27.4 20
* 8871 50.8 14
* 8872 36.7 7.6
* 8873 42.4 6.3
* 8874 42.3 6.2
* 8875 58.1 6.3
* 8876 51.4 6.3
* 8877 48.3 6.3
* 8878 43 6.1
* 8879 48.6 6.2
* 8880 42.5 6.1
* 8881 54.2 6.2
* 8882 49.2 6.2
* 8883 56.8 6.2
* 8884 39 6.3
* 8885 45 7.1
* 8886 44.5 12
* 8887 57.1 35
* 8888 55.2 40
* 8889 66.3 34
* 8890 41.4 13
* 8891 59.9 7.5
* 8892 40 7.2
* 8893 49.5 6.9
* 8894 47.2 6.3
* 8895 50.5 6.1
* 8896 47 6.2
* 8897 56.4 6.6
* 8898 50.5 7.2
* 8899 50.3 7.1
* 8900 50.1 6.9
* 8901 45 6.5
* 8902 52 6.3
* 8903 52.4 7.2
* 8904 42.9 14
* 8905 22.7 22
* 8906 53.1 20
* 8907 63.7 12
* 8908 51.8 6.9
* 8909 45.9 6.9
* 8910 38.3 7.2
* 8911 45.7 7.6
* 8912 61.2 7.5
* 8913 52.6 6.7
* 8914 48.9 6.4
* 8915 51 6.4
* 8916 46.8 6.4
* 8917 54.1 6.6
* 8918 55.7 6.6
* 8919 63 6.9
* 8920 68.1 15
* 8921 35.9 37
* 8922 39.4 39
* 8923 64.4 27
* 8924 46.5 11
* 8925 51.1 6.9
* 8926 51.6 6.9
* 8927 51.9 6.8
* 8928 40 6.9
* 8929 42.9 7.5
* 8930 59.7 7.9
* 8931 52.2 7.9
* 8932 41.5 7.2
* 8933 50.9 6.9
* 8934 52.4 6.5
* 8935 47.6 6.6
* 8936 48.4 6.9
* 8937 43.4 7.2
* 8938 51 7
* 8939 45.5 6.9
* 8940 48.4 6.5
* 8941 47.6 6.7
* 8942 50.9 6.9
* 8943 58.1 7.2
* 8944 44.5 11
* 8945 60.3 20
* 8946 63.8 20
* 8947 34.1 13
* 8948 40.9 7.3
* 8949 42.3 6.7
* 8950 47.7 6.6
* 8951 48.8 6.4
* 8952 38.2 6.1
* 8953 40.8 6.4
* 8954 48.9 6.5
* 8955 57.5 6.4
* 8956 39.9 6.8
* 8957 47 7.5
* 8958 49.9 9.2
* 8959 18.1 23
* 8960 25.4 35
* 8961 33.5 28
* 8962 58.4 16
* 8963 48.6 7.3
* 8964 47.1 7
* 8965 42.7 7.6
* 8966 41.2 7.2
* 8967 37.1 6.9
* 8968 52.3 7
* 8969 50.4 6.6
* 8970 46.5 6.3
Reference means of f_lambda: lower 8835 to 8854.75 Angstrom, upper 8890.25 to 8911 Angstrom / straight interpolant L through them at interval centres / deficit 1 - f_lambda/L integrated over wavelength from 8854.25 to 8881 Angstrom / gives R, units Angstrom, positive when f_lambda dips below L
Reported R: 1.8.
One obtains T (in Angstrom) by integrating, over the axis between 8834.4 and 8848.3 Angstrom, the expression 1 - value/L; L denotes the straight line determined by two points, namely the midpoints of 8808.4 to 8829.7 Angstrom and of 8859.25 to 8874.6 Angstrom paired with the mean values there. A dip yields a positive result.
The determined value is -2.1 Angstrom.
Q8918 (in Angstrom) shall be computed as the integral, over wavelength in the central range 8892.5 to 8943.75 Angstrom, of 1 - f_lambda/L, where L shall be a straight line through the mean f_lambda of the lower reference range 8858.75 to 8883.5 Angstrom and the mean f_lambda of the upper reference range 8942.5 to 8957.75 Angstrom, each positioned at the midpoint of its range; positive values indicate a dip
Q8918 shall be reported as -3.5 Angstrom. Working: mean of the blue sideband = 45.1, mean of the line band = 49.7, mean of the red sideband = 47.6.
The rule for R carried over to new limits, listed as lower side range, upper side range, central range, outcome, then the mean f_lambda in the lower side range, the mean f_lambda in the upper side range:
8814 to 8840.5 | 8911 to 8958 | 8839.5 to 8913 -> 1.4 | 46.9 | 49.5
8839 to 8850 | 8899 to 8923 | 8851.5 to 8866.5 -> 1.7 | 49.9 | 49.9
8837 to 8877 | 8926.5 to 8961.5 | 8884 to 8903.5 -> -1.7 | 46.3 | 46.1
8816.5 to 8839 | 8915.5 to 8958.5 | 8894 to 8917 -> -0.4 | 46.4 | 49.2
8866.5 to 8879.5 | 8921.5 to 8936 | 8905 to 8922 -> -1.1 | 43.6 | 49.4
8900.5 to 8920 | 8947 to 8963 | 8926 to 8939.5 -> -0.6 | 50.3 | 42.4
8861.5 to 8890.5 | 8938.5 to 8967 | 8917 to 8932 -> -1.9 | 46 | 45.2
